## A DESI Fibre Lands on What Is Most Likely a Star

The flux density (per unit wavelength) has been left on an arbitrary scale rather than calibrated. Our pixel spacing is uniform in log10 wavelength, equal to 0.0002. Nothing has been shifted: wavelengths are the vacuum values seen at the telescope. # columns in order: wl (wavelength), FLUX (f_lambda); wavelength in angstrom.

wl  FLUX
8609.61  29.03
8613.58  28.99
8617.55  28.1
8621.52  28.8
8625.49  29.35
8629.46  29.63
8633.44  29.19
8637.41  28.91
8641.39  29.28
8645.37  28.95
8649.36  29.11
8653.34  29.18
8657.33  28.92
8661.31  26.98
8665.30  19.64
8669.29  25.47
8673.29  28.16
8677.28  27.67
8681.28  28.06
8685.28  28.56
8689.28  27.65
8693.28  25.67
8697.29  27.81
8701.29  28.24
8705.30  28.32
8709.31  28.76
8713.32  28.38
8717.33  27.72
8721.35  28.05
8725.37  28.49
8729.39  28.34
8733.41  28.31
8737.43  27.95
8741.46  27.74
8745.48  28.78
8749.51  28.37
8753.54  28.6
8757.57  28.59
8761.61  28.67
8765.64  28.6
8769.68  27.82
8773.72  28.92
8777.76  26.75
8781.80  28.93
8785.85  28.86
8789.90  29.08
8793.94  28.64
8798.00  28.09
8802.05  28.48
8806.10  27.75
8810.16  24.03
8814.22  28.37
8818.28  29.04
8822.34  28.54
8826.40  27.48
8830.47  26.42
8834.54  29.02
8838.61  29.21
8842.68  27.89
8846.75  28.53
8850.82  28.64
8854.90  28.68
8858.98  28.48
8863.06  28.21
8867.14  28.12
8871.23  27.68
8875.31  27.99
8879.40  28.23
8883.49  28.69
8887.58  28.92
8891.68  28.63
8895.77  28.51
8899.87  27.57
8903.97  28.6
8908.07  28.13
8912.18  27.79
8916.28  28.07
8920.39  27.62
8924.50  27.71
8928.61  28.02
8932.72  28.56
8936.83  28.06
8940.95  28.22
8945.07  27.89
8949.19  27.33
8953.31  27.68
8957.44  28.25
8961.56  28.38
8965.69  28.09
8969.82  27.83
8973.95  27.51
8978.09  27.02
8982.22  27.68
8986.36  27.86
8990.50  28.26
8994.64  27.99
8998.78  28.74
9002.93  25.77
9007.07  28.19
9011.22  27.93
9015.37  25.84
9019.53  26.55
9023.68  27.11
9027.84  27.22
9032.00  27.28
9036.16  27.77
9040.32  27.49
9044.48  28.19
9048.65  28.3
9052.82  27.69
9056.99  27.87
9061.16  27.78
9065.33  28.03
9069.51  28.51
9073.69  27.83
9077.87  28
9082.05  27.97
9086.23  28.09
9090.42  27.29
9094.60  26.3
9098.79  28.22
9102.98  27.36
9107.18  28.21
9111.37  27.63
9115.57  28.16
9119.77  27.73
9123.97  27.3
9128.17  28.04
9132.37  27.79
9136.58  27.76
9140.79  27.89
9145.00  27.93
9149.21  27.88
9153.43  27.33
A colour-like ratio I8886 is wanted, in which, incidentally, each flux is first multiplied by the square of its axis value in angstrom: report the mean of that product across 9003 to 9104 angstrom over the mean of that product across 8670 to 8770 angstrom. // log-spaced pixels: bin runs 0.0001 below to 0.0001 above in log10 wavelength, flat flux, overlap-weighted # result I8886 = 1.06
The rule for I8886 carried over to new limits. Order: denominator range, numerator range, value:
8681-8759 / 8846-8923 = 1.04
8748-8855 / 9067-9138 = 1.05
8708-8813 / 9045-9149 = 1.06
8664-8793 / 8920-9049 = 1.05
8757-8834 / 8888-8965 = 1.03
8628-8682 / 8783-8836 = 1.04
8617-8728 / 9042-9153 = 1.10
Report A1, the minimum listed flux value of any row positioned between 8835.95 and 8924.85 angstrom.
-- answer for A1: 27.57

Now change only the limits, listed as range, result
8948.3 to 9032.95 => 25.77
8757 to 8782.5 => 26.75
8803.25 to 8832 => 24.03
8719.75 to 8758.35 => 27.74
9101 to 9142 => 27.3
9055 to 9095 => 26.3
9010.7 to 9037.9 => 25.84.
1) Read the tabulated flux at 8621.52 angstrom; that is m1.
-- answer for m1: 28.8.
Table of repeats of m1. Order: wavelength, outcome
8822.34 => 28.54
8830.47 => 26.42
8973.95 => 27.51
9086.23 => 28.09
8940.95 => 28.22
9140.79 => 27.89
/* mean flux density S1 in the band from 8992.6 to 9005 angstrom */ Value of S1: 27.5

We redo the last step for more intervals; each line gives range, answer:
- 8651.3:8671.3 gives 26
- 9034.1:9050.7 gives 27.9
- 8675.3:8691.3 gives 28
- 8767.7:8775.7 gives 28.4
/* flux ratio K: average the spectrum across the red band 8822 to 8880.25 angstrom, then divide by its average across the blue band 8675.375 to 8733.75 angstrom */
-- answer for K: 1.0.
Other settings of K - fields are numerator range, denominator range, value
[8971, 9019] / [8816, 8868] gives 0.97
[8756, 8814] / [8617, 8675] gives 1.00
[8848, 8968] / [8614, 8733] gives 1.01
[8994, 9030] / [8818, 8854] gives 0.96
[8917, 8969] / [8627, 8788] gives 1.00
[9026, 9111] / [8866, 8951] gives 0.99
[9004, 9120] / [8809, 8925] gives 0.98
